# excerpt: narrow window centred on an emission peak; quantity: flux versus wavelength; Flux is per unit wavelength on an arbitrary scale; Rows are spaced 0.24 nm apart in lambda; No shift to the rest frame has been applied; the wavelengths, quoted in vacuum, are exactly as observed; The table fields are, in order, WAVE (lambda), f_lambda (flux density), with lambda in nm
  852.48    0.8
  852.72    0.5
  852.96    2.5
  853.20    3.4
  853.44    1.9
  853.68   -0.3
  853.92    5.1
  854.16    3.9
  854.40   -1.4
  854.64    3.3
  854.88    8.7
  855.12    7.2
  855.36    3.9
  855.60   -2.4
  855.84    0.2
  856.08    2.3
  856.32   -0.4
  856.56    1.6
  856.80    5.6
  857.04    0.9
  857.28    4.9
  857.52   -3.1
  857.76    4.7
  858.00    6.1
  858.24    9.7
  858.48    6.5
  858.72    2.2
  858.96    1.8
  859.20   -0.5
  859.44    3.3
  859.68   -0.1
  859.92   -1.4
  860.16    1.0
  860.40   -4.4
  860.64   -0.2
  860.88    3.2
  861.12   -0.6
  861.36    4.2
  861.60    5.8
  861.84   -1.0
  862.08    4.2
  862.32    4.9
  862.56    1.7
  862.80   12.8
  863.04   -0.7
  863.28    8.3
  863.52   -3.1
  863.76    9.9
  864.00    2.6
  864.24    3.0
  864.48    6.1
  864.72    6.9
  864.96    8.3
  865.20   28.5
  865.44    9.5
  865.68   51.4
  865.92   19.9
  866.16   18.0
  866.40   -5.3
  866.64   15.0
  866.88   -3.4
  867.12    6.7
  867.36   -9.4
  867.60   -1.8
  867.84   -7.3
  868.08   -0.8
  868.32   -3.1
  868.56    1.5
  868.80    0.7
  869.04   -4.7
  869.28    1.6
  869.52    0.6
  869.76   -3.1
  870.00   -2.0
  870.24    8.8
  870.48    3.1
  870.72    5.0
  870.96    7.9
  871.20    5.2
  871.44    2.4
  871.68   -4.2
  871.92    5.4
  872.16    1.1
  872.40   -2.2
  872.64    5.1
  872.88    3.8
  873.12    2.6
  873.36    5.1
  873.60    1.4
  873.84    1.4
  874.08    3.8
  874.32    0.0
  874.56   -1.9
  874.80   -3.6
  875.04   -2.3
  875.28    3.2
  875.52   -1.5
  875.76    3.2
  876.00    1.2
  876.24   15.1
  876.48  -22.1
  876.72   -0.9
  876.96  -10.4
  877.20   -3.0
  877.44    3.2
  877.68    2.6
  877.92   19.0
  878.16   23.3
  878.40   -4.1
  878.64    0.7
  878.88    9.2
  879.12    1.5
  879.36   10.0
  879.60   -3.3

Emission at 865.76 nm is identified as [O II]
